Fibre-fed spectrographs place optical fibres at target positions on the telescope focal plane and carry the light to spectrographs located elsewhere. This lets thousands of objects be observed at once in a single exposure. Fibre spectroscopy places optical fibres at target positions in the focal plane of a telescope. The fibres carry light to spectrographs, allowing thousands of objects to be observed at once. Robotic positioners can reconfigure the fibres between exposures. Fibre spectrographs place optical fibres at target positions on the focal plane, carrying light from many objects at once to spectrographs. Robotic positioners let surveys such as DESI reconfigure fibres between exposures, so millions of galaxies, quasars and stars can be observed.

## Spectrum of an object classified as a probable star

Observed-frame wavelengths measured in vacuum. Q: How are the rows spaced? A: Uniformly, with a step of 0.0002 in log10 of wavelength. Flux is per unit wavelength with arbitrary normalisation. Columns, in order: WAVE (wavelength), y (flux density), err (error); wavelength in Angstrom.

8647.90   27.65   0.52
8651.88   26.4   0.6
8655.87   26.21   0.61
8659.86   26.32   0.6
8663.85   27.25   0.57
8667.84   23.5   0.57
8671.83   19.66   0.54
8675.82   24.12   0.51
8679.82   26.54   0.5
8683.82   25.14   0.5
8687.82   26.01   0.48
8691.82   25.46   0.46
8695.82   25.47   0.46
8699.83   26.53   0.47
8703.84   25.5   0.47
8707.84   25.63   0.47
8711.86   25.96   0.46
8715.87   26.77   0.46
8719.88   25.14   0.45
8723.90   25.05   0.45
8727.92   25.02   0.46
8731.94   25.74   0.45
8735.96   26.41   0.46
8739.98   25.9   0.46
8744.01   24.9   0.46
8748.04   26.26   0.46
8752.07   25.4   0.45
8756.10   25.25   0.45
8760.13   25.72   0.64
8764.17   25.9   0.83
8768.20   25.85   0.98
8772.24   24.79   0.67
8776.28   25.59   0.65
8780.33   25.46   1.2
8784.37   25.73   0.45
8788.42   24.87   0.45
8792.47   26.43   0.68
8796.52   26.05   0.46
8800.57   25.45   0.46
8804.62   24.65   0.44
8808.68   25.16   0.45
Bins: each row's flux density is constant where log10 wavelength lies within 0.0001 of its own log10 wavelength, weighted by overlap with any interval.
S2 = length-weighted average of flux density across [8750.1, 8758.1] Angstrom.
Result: 25.3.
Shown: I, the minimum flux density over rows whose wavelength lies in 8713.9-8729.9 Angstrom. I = 25.02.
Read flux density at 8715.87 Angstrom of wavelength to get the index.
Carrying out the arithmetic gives 26.77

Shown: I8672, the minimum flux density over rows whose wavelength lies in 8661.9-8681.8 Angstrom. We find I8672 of 19.66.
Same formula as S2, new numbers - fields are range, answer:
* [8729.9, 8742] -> 26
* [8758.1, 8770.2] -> 25.8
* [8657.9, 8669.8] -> 25.7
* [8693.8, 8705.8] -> 25.8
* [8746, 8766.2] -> 25.7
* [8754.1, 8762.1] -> 25.5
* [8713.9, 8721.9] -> 26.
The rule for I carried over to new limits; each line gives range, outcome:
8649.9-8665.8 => 26.21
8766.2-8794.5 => 24.79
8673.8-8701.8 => 24.12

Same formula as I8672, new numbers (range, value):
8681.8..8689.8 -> 25.14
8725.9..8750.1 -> 24.9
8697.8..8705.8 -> 25.5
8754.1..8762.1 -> 25.25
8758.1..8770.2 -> 25.72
